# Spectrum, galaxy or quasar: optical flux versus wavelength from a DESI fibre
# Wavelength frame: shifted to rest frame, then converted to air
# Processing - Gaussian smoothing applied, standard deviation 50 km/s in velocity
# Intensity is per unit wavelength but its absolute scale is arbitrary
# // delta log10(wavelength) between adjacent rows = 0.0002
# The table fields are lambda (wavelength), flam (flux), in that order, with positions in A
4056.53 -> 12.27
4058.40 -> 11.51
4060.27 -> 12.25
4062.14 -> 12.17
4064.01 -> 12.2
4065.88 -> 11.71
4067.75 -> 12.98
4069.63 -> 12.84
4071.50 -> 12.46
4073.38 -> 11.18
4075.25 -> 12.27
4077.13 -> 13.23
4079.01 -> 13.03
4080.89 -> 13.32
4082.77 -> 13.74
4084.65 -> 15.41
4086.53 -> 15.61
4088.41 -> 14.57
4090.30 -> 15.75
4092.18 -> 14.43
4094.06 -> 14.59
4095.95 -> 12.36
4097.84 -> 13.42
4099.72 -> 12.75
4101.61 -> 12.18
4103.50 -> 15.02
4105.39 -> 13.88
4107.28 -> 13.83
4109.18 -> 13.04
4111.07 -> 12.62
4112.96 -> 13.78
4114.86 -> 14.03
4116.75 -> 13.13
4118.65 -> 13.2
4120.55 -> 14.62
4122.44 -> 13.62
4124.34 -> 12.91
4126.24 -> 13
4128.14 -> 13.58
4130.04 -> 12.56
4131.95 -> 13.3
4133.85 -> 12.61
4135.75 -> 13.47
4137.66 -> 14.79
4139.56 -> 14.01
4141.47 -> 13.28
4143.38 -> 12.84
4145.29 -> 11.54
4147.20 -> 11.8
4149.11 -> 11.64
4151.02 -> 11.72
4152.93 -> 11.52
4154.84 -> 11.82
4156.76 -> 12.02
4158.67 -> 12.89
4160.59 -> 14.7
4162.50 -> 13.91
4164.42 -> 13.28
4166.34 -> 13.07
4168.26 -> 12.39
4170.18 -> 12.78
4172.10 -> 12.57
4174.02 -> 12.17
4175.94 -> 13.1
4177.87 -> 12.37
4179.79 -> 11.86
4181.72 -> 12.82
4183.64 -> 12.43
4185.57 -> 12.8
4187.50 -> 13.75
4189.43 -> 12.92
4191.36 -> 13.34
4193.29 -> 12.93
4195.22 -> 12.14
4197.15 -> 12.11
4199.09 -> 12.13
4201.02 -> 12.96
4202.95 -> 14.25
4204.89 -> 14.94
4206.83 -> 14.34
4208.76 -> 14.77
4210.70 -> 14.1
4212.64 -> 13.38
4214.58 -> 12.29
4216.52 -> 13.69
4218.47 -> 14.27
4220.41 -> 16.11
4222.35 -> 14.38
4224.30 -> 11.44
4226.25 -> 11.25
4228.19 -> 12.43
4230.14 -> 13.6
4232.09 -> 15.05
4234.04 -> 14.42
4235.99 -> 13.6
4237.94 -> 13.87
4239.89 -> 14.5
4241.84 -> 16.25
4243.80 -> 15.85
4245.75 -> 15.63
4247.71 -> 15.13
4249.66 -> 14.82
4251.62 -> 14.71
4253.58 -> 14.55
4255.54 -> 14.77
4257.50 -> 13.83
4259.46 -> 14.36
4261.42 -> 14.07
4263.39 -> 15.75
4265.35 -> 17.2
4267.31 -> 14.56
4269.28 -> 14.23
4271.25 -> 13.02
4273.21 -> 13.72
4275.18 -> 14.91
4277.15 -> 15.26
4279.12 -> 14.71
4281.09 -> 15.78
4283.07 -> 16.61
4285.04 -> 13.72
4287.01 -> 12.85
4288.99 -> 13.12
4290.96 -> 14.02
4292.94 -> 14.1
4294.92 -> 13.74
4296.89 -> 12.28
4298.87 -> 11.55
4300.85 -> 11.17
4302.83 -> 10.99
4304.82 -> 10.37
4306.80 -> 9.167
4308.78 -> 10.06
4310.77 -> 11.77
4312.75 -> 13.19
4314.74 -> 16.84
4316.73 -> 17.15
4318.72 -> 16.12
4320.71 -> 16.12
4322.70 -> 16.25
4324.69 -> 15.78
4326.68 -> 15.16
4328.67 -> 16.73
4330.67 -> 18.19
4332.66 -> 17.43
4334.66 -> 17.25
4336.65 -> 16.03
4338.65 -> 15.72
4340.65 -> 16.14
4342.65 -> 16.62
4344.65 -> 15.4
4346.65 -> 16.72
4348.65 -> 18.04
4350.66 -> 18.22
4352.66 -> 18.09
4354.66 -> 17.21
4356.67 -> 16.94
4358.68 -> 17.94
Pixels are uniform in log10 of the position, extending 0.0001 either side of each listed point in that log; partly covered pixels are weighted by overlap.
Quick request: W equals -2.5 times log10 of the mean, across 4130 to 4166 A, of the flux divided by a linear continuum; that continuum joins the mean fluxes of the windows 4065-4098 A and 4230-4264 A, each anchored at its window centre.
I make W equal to 0.09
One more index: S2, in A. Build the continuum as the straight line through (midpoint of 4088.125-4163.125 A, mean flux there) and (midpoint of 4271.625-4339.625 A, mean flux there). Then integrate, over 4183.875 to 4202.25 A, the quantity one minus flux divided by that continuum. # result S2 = 1.2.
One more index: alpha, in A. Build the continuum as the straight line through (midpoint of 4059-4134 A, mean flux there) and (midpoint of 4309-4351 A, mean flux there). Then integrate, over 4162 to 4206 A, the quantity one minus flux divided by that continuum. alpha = 4.46 A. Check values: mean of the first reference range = 13.3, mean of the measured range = 12.9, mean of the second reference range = 16.1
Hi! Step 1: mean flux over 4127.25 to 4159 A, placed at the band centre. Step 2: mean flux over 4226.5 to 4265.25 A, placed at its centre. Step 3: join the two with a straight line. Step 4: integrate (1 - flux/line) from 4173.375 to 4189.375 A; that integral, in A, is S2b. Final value 0.8 A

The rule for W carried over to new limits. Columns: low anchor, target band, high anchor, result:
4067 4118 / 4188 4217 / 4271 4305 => 0.01 mag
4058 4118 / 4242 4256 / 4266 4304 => -0.11 mag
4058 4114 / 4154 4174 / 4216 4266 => 0.08 mag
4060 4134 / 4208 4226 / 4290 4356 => 0.04 mag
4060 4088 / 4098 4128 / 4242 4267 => 0.00 mag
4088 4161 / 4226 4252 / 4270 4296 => -0.04 mag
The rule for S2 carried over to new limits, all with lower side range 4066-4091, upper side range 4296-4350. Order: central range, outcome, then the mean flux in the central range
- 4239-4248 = -0.72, 15.5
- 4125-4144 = 0.60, 13.3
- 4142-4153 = 1.53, 11.9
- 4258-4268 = -0.47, 15.1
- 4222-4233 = 1.03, 12.9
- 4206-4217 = 0.34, 13.8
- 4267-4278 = 0.20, 14.3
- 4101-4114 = 0.12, 13.5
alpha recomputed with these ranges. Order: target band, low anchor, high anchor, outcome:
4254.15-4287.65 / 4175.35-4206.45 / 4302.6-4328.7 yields -2.67 A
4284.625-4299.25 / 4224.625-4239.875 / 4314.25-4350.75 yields 2.00 A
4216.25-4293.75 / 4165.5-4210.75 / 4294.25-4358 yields -2.11 A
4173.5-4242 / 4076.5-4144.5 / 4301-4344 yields 3.92 A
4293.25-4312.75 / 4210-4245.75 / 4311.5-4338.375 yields 5.34 A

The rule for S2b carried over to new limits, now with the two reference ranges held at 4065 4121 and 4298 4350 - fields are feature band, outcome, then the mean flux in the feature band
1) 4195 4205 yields 0.80 A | 13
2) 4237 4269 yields -1.16 A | 15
